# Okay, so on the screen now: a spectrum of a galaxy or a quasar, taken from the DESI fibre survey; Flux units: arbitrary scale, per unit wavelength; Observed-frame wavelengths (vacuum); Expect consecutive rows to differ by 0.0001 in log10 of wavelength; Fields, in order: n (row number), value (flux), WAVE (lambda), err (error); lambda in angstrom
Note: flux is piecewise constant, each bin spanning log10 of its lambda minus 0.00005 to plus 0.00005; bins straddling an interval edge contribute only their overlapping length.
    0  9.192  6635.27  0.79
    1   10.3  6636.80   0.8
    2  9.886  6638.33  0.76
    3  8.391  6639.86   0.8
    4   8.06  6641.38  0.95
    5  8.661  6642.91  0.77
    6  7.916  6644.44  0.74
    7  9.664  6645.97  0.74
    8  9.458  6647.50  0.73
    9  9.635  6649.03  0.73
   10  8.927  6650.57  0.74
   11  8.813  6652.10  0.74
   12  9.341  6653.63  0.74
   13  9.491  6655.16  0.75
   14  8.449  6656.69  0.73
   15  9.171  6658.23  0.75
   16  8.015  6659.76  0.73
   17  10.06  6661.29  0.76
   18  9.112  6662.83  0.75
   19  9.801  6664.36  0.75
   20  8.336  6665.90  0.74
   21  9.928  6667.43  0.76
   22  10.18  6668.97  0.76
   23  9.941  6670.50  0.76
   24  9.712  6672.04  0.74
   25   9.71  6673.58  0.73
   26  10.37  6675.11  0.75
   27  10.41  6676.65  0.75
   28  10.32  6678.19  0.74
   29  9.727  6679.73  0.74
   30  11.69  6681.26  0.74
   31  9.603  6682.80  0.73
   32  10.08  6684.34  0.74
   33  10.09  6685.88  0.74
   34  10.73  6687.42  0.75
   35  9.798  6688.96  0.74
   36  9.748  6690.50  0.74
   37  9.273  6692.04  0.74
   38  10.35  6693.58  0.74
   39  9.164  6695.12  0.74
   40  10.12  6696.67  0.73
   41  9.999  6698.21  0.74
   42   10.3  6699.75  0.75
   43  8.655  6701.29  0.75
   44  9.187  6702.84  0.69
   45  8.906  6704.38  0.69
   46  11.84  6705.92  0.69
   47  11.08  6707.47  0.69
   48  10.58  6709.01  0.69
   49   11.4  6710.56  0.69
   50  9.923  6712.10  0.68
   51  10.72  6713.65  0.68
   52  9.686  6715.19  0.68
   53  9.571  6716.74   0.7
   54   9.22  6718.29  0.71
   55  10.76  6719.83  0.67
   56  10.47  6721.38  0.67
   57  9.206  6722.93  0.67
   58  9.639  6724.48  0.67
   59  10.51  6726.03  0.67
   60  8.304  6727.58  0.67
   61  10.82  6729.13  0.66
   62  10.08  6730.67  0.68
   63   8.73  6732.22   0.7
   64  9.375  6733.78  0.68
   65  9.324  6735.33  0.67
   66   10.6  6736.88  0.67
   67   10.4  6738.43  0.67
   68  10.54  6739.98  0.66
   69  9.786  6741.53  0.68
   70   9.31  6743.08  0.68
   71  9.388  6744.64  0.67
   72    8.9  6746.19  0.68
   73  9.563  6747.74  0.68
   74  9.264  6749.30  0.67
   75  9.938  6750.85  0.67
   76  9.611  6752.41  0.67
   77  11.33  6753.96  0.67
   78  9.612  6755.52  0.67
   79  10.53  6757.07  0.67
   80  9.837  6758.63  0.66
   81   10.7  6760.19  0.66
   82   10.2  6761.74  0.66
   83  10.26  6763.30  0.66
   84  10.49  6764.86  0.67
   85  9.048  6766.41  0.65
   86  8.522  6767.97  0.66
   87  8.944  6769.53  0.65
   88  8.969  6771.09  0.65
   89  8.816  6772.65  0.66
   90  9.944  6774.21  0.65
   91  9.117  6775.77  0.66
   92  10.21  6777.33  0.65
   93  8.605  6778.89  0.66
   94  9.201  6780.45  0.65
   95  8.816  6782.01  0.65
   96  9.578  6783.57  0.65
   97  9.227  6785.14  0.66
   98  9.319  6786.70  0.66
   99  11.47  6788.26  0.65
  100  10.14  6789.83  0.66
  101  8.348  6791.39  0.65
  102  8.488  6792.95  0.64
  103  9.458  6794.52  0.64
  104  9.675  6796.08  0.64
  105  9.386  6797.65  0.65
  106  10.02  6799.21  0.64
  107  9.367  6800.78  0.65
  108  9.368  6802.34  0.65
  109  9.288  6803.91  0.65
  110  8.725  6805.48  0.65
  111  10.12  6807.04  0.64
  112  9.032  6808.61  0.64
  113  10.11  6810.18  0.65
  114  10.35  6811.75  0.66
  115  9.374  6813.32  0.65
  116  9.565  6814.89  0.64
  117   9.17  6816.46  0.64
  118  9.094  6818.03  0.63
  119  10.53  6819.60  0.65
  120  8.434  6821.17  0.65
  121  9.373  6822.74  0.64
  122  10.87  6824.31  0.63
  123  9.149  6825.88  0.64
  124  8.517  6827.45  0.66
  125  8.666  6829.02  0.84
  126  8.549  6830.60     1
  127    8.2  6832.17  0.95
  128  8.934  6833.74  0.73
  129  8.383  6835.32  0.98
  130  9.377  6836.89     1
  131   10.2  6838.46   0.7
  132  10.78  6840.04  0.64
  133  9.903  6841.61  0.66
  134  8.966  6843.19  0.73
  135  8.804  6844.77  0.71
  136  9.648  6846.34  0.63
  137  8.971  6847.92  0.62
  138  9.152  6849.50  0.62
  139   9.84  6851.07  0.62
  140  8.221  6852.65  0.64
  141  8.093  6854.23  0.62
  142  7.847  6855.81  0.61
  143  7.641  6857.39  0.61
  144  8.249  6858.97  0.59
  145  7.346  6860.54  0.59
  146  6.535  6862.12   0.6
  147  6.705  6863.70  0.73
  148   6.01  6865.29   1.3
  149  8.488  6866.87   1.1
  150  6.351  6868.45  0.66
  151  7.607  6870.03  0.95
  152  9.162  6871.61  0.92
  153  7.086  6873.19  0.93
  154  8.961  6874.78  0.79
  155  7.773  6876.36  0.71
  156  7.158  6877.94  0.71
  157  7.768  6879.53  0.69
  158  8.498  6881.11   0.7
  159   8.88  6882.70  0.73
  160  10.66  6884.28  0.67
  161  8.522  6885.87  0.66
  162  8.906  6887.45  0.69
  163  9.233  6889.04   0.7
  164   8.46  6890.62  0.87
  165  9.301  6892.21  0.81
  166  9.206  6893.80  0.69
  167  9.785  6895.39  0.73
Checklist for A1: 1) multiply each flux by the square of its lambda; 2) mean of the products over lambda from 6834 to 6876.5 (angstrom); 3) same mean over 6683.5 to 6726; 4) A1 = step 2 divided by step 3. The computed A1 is 0.87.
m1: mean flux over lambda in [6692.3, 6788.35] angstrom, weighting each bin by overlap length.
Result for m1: 9.79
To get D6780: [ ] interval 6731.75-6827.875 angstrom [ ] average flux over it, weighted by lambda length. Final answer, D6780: 9.58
